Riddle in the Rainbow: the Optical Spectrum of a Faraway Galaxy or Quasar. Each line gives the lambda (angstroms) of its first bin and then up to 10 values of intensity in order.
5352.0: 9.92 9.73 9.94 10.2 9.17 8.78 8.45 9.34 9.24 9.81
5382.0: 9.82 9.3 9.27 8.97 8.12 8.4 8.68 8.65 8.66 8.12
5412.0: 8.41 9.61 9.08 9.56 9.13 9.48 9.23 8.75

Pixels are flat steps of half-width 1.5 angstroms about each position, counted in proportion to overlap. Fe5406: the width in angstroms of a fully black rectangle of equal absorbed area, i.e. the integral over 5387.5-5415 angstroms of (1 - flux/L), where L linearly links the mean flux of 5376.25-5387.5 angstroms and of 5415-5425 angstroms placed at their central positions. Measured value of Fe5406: 2.4 angstroms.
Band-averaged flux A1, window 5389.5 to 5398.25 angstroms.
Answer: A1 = 8.5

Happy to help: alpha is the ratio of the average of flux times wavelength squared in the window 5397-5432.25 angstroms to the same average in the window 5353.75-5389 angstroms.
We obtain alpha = 0.96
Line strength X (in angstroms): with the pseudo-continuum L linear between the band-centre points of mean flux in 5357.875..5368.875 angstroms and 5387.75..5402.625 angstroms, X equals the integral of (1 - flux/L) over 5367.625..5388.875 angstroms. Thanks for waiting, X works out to -0.6 angstroms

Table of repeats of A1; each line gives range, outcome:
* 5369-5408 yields 8.97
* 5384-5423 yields 8.83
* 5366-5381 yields 9.16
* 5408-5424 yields 9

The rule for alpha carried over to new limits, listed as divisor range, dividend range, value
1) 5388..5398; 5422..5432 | 1.09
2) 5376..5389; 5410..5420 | 0.96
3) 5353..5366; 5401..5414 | 0.89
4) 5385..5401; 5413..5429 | 1.08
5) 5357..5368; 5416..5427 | 1.00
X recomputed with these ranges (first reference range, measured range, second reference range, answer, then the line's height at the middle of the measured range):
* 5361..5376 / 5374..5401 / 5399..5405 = -0.69 angstroms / 8.85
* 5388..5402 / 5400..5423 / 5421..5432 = 0.29 angstroms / 8.98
